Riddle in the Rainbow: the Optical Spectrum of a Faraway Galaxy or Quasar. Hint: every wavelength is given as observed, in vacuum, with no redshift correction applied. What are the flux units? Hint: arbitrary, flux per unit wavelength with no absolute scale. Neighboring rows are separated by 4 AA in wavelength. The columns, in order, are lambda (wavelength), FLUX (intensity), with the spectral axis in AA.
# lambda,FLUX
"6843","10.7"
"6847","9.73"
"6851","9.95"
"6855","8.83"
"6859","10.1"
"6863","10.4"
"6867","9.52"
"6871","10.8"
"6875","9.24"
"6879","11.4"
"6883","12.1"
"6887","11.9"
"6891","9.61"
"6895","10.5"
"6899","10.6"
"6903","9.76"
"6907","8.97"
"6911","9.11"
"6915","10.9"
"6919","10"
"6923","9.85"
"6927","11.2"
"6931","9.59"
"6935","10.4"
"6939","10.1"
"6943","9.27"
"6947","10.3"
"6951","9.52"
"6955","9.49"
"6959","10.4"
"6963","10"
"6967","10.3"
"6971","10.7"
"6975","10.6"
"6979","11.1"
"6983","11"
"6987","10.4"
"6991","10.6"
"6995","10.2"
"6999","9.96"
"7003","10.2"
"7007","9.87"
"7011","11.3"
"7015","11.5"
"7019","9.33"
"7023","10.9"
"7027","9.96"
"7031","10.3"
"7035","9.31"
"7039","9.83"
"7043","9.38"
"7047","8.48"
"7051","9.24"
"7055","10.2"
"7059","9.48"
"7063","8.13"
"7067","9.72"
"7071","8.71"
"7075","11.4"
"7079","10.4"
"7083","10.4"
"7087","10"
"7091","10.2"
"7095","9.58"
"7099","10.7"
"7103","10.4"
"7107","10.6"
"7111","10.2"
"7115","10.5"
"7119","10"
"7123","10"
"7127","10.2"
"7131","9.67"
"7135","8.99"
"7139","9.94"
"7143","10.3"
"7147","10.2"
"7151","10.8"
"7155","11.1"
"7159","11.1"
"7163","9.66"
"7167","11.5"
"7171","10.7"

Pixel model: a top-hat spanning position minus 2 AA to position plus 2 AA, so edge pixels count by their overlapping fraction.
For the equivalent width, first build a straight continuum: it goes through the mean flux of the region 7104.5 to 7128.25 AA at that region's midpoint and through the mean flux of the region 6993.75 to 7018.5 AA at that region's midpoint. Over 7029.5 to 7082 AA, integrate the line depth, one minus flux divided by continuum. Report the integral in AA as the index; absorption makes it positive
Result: 3.9 AA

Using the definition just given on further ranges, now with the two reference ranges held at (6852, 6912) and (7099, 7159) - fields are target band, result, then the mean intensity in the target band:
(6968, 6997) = -1.2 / 10.6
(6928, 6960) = 1.0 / 9.91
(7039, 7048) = 0.9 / 9.18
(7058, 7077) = 1.4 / 9.49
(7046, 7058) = 1.0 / 9.39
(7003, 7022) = -0.5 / 10.5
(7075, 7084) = -0.3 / 10.6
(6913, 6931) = -0.3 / 10.4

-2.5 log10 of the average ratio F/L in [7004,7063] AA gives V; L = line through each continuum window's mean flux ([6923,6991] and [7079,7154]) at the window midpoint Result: 0.04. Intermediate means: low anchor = 10.3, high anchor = 10.2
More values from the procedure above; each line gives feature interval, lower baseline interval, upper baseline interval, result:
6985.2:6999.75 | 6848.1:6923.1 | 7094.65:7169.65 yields -0.01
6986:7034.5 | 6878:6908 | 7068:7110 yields 0.00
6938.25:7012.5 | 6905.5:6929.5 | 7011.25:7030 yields 0.00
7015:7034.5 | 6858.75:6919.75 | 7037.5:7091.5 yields -0.04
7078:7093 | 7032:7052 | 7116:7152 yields -0.07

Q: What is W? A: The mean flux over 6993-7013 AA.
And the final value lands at 10.3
